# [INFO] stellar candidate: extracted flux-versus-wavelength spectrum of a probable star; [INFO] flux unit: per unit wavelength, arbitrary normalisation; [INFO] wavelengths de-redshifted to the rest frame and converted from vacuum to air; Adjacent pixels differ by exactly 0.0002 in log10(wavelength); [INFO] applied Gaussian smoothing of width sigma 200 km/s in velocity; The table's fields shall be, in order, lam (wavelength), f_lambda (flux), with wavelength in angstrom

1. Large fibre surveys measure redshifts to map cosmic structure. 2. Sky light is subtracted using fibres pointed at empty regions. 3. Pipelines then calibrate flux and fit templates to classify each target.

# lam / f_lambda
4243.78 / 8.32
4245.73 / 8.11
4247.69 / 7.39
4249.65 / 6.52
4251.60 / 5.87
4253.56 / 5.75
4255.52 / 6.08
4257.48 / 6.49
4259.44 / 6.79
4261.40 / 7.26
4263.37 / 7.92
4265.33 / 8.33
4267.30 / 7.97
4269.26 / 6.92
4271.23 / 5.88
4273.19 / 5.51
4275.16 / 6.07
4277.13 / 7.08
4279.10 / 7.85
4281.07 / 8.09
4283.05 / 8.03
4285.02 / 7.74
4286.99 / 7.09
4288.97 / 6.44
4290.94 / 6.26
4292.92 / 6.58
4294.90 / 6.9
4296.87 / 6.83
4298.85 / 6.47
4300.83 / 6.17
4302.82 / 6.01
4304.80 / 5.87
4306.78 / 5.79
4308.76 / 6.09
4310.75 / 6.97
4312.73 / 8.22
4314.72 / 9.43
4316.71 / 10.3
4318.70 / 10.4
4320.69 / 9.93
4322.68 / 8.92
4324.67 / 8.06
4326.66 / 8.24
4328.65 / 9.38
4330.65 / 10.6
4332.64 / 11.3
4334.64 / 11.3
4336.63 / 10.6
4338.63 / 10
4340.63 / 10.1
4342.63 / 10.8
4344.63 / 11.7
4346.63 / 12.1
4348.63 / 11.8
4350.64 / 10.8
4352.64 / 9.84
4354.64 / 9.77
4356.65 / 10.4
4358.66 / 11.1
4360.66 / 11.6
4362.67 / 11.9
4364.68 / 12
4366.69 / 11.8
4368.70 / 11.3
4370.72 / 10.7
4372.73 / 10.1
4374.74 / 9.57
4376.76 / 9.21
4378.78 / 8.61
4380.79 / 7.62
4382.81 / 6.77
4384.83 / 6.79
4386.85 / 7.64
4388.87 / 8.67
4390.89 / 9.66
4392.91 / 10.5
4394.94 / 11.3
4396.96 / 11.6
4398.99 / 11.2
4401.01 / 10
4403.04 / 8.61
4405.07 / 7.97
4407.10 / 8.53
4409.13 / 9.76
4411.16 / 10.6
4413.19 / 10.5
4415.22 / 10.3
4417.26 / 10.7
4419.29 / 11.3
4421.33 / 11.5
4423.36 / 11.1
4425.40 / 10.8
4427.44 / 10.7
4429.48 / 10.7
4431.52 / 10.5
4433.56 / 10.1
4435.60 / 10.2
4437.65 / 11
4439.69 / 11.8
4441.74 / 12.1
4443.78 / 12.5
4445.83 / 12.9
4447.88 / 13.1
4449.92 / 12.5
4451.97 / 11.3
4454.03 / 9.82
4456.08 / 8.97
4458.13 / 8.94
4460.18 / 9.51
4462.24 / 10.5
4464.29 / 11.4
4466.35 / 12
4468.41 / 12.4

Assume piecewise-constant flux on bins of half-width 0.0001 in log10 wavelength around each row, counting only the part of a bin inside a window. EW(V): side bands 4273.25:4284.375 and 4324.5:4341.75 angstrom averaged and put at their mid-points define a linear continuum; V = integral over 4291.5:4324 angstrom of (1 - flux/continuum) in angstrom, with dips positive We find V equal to 4.64 angstrom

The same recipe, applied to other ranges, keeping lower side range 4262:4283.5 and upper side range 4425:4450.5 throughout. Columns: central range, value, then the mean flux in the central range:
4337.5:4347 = -2.0 angstrom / 10.9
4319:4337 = -2.4 angstrom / 9.81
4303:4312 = 2.1 angstrom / 6.23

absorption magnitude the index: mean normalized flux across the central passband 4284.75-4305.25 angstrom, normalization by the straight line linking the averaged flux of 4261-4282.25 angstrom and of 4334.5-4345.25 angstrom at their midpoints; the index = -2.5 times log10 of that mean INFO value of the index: 0.26 mag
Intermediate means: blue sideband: 7.17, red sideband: 10.7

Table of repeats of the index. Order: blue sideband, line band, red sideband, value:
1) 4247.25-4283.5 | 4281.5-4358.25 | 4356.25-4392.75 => -0.050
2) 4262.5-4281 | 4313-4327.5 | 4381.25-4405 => -0.167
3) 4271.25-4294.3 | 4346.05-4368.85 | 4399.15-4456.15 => -0.248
